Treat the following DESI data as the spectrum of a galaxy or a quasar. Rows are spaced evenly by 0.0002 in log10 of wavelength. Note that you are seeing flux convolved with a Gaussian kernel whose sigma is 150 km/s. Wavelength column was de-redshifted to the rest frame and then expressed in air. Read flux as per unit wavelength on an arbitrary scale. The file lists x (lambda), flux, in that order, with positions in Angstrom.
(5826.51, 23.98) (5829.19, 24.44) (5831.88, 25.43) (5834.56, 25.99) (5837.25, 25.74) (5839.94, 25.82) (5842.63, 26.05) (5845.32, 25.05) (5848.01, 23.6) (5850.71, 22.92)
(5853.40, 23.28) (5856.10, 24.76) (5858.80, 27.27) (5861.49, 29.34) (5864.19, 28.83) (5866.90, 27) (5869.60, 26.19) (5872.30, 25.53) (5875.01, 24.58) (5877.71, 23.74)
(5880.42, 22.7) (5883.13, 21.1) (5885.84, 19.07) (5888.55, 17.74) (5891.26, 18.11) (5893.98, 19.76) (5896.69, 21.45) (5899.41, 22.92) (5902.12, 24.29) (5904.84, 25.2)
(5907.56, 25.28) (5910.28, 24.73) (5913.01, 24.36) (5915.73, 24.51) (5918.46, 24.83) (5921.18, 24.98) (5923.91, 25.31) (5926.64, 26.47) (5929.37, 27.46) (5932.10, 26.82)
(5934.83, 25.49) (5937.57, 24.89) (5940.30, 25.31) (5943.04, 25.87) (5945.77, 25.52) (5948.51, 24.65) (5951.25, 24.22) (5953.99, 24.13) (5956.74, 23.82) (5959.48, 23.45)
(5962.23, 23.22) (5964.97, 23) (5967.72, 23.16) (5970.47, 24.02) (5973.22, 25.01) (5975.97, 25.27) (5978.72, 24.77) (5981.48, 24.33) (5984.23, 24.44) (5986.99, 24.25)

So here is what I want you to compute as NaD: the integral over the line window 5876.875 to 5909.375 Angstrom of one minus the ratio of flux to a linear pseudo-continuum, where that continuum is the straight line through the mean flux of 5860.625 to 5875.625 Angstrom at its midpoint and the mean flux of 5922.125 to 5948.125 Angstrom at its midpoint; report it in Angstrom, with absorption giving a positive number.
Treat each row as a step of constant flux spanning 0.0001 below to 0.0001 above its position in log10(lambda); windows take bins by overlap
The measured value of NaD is 5.8 Angstrom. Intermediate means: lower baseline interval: 26.9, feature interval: 21.8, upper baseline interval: 25.8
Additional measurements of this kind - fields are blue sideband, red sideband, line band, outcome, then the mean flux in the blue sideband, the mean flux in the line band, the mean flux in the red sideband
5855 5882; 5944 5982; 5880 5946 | 3.51 Angstrom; 26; 23.8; 24.2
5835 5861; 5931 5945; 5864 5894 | 3.01 Angstrom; 25.1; 22.8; 25.7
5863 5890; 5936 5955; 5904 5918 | -0.30 Angstrom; 23.6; 24.8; 25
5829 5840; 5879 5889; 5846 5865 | -1.88 Angstrom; 25.5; 25.6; 20.4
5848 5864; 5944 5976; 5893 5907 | 1.13 Angstrom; 25.6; 23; 24.1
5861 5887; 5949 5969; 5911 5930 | -0.96 Angstrom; 24.7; 25.3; 23.6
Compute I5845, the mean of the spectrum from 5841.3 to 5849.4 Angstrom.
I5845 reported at 24.9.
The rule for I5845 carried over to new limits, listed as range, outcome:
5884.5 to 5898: 19.2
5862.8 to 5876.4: 26.4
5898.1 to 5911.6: 24.5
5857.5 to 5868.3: 28.1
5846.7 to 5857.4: 23.6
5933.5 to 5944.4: 25.4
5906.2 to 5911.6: 25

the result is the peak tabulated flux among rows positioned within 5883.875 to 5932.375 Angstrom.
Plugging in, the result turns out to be 27.46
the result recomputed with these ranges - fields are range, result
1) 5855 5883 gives 29.34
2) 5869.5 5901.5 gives 26.19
